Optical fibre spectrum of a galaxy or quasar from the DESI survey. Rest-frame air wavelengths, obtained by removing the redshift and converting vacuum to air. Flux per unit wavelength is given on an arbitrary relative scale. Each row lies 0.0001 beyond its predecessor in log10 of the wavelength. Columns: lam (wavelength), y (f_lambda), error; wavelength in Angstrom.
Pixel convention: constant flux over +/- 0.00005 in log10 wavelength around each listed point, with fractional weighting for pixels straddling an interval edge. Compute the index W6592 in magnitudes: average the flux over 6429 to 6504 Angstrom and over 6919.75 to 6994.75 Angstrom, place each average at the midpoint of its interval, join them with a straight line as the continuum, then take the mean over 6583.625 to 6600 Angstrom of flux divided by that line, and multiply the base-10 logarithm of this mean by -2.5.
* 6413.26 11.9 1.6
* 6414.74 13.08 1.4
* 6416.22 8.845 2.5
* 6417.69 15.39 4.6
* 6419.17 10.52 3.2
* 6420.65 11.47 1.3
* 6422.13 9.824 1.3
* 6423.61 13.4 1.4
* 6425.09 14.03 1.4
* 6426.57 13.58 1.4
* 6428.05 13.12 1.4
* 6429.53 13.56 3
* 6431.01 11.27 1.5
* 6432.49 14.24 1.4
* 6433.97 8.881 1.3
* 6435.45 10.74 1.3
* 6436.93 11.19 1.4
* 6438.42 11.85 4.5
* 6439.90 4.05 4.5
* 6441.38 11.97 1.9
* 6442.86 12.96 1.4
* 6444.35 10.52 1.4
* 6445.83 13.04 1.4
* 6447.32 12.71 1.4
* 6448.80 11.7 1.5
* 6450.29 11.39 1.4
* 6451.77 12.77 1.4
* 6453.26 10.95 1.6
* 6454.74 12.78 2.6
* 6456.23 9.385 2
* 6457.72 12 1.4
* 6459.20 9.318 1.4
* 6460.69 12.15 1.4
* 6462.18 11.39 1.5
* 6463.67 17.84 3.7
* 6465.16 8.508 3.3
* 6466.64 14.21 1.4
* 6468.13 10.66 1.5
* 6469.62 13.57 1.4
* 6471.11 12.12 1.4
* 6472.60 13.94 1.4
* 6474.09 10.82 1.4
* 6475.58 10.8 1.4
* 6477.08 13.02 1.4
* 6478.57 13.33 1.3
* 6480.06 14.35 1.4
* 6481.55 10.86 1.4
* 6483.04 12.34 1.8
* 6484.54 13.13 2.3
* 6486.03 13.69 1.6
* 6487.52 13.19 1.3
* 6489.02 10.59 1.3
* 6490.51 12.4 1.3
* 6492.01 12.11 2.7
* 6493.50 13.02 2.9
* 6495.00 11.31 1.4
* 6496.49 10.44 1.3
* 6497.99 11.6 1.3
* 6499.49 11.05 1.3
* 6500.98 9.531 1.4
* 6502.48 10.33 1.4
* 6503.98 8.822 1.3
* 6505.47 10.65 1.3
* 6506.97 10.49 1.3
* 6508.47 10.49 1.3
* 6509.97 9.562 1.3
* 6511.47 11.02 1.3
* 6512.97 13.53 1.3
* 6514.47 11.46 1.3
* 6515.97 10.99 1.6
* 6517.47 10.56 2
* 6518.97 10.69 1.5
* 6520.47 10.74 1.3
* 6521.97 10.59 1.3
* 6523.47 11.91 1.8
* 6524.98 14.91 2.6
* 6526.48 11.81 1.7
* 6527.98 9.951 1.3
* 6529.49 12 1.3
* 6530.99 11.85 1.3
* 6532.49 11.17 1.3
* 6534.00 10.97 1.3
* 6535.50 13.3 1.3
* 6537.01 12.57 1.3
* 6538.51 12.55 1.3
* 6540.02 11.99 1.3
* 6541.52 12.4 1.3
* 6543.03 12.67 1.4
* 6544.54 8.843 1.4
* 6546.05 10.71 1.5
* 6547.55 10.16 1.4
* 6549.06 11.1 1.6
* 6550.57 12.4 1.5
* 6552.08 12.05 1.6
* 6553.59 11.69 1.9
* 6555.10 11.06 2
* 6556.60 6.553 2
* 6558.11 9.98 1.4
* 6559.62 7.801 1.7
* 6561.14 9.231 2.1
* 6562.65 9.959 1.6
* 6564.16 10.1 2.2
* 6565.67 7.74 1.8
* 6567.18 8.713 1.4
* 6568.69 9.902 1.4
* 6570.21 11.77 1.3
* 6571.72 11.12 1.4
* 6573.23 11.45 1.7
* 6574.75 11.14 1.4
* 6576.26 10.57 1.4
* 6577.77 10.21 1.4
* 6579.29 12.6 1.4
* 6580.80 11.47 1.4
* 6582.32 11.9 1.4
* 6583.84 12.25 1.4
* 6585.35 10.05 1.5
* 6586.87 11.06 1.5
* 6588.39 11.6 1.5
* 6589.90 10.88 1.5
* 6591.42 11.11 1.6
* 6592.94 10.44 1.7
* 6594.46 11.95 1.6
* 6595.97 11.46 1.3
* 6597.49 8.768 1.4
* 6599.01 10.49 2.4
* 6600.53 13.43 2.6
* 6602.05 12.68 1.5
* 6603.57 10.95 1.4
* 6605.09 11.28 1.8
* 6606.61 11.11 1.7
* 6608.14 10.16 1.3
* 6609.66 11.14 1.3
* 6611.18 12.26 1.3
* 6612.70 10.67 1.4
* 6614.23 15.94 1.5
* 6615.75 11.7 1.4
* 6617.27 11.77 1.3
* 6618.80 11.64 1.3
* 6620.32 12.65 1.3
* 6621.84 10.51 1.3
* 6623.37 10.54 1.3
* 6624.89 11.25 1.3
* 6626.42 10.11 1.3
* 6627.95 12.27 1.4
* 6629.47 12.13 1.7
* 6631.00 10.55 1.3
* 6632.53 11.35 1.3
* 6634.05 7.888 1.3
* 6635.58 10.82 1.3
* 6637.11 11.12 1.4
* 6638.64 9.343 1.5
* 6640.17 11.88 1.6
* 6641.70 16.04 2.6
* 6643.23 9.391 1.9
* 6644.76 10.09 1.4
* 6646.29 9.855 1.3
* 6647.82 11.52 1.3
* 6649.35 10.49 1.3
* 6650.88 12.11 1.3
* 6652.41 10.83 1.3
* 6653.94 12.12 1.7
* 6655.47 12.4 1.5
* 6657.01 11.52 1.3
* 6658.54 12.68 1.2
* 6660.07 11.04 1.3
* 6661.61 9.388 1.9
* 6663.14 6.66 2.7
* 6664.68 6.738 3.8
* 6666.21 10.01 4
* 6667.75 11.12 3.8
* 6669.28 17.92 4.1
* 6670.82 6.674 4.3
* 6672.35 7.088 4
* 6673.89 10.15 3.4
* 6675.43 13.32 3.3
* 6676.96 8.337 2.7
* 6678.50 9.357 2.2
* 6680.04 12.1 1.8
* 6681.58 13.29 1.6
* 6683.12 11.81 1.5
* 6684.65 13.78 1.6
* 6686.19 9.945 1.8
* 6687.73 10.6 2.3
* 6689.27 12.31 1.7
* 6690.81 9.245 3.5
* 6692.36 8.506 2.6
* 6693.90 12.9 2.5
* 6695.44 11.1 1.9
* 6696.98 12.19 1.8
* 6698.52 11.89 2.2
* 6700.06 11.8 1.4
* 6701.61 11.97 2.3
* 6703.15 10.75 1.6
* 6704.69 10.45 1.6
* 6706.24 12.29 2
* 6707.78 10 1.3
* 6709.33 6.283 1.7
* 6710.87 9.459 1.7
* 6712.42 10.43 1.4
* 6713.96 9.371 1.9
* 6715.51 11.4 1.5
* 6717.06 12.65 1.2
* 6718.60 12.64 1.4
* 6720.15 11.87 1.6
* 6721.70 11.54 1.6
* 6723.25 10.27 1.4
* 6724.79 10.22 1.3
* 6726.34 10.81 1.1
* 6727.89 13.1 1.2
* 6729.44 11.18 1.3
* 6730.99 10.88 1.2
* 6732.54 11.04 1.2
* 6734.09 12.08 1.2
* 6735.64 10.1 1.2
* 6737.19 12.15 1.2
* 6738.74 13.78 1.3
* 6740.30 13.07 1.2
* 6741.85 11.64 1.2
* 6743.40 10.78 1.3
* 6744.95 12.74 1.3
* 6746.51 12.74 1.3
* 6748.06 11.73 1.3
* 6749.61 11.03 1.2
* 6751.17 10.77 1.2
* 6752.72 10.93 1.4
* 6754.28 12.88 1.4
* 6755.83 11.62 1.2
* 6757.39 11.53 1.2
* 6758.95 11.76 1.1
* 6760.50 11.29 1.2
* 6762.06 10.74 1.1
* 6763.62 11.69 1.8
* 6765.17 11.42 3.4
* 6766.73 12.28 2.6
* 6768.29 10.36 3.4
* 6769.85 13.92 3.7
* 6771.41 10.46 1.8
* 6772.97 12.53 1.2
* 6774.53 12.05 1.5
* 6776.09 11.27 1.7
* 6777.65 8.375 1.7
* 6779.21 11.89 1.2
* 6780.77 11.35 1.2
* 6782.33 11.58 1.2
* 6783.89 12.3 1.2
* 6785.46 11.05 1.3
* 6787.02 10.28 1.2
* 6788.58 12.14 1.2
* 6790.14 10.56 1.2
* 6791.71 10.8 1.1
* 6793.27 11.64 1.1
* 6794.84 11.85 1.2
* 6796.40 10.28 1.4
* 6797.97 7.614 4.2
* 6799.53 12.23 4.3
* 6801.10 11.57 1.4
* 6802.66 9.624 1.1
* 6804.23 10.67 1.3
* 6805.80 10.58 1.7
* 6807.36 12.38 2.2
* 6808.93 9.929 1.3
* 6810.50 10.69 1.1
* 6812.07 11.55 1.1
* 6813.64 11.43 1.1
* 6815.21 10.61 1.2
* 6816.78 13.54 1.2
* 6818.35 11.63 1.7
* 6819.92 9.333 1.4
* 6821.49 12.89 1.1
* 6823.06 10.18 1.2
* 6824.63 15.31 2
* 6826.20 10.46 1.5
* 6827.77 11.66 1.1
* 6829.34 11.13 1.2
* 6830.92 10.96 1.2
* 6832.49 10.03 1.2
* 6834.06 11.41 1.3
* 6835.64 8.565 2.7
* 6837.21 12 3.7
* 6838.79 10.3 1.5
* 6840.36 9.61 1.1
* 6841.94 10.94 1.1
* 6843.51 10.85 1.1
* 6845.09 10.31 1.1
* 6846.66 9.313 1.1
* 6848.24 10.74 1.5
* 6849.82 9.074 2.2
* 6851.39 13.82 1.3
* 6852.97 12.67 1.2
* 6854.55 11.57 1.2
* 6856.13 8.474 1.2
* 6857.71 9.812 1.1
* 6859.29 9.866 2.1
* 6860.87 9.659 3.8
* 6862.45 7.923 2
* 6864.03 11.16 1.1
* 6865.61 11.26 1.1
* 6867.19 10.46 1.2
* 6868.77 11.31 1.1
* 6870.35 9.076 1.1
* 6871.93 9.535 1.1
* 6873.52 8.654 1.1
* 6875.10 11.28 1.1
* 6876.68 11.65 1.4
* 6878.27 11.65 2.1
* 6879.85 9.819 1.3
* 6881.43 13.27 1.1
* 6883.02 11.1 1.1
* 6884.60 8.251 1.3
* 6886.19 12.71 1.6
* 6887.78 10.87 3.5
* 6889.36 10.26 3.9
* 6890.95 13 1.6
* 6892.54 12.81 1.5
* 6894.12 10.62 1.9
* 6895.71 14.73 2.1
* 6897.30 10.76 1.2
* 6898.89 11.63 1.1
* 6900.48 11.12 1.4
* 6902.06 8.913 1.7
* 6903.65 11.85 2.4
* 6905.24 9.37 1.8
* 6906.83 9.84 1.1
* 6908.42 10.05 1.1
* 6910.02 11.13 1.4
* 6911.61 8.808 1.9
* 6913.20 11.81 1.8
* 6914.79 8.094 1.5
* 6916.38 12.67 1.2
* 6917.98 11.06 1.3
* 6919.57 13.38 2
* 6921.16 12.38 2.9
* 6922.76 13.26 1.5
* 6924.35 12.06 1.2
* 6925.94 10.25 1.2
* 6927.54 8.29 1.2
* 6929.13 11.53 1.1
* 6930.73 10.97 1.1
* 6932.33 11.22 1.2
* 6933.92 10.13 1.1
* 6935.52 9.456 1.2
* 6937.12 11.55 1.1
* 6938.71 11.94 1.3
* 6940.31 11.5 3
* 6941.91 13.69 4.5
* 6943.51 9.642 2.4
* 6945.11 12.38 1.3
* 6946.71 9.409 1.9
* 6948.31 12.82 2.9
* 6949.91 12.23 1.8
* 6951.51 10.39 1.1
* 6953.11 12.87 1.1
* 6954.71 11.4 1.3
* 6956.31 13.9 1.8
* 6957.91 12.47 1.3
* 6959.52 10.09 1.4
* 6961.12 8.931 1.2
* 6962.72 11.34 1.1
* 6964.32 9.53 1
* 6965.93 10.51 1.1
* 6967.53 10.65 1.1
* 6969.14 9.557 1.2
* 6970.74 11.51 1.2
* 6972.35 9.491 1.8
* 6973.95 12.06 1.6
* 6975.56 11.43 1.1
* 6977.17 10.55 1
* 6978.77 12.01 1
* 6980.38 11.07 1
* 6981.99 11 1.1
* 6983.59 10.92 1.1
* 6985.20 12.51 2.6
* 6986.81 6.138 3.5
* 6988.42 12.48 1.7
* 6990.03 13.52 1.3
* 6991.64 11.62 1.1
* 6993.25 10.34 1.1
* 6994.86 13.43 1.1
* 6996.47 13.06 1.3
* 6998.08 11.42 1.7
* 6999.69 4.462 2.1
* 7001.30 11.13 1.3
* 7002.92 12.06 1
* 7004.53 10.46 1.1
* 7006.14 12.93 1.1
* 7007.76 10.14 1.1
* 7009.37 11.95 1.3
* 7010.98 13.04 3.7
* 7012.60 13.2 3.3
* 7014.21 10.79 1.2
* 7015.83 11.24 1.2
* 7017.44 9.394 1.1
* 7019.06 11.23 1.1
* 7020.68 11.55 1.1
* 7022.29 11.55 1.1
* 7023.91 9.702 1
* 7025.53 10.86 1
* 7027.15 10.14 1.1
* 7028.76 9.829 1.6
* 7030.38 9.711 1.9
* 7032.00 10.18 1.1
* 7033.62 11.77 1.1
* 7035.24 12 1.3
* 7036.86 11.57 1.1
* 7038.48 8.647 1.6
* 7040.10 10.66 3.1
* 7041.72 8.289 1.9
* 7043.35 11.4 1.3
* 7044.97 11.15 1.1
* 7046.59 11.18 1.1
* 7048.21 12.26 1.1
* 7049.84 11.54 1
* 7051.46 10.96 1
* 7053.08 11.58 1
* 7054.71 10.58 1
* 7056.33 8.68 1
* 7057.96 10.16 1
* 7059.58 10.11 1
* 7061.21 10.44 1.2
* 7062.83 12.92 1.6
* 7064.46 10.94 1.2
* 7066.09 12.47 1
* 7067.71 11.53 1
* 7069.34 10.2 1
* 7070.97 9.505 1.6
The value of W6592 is 0.07 mag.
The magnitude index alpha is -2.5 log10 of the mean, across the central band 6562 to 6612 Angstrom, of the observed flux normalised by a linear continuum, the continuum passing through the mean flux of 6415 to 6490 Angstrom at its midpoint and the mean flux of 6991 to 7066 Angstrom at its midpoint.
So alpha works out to 0.07 mag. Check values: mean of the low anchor 12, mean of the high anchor 10.9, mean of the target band 11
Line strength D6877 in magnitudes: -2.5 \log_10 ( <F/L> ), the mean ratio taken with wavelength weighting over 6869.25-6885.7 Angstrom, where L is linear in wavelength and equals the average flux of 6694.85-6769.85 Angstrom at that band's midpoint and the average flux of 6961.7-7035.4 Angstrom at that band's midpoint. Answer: 0.07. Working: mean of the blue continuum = 11.4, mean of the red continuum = 11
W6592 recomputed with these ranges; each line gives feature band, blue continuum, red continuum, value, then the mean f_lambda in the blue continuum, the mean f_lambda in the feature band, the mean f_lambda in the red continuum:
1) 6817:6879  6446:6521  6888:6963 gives 0.06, 11.7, 10.7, 11.2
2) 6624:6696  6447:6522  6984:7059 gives 0.05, 11.7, 10.9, 10.9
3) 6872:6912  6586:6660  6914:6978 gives 0.02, 11.3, 11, 11.2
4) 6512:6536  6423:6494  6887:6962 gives 0.03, 12.1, 11.6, 11.2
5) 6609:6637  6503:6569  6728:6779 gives -0.02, 10.9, 11.4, 11.6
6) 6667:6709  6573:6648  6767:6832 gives 0.02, 11.3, 11.1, 11.2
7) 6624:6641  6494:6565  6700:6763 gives 0.03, 11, 10.8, 11.3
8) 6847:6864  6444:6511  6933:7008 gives 0.09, 11.8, 10.4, 11.1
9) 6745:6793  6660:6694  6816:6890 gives -0.08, 10.5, 11.5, 10.8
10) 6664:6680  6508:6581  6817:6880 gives 0.07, 11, 10.2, 10.7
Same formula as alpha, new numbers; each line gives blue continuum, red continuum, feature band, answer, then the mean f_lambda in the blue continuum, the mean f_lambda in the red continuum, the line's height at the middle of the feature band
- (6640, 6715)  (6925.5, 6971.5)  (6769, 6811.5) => -0.02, 10.8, 11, 10.9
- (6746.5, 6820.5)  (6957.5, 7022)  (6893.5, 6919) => 0.03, 11.2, 11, 11.1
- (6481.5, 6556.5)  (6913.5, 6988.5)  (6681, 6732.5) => 0.02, 11.4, 11.1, 11.3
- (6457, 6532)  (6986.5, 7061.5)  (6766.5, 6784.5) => -0.02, 11.7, 10.9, 11.3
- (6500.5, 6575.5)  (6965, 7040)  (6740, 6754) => -0.08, 10.9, 11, 10.9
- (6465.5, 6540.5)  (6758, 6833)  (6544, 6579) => 0.14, 11.7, 11.3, 11.6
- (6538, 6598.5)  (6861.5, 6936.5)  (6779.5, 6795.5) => -0.05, 10.7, 10.9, 10.8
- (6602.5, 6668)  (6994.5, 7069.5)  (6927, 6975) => -0.01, 11.1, 10.9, 11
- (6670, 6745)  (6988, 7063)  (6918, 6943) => -0.04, 11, 11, 11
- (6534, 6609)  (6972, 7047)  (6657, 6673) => 0.09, 10.9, 11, 10.9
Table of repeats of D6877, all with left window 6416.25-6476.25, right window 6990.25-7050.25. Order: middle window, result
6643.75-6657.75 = 0.033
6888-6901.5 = -0.057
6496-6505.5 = 0.141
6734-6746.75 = -0.064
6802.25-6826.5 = -0.005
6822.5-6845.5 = 0.033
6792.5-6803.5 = 0.062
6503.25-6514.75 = 0.098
